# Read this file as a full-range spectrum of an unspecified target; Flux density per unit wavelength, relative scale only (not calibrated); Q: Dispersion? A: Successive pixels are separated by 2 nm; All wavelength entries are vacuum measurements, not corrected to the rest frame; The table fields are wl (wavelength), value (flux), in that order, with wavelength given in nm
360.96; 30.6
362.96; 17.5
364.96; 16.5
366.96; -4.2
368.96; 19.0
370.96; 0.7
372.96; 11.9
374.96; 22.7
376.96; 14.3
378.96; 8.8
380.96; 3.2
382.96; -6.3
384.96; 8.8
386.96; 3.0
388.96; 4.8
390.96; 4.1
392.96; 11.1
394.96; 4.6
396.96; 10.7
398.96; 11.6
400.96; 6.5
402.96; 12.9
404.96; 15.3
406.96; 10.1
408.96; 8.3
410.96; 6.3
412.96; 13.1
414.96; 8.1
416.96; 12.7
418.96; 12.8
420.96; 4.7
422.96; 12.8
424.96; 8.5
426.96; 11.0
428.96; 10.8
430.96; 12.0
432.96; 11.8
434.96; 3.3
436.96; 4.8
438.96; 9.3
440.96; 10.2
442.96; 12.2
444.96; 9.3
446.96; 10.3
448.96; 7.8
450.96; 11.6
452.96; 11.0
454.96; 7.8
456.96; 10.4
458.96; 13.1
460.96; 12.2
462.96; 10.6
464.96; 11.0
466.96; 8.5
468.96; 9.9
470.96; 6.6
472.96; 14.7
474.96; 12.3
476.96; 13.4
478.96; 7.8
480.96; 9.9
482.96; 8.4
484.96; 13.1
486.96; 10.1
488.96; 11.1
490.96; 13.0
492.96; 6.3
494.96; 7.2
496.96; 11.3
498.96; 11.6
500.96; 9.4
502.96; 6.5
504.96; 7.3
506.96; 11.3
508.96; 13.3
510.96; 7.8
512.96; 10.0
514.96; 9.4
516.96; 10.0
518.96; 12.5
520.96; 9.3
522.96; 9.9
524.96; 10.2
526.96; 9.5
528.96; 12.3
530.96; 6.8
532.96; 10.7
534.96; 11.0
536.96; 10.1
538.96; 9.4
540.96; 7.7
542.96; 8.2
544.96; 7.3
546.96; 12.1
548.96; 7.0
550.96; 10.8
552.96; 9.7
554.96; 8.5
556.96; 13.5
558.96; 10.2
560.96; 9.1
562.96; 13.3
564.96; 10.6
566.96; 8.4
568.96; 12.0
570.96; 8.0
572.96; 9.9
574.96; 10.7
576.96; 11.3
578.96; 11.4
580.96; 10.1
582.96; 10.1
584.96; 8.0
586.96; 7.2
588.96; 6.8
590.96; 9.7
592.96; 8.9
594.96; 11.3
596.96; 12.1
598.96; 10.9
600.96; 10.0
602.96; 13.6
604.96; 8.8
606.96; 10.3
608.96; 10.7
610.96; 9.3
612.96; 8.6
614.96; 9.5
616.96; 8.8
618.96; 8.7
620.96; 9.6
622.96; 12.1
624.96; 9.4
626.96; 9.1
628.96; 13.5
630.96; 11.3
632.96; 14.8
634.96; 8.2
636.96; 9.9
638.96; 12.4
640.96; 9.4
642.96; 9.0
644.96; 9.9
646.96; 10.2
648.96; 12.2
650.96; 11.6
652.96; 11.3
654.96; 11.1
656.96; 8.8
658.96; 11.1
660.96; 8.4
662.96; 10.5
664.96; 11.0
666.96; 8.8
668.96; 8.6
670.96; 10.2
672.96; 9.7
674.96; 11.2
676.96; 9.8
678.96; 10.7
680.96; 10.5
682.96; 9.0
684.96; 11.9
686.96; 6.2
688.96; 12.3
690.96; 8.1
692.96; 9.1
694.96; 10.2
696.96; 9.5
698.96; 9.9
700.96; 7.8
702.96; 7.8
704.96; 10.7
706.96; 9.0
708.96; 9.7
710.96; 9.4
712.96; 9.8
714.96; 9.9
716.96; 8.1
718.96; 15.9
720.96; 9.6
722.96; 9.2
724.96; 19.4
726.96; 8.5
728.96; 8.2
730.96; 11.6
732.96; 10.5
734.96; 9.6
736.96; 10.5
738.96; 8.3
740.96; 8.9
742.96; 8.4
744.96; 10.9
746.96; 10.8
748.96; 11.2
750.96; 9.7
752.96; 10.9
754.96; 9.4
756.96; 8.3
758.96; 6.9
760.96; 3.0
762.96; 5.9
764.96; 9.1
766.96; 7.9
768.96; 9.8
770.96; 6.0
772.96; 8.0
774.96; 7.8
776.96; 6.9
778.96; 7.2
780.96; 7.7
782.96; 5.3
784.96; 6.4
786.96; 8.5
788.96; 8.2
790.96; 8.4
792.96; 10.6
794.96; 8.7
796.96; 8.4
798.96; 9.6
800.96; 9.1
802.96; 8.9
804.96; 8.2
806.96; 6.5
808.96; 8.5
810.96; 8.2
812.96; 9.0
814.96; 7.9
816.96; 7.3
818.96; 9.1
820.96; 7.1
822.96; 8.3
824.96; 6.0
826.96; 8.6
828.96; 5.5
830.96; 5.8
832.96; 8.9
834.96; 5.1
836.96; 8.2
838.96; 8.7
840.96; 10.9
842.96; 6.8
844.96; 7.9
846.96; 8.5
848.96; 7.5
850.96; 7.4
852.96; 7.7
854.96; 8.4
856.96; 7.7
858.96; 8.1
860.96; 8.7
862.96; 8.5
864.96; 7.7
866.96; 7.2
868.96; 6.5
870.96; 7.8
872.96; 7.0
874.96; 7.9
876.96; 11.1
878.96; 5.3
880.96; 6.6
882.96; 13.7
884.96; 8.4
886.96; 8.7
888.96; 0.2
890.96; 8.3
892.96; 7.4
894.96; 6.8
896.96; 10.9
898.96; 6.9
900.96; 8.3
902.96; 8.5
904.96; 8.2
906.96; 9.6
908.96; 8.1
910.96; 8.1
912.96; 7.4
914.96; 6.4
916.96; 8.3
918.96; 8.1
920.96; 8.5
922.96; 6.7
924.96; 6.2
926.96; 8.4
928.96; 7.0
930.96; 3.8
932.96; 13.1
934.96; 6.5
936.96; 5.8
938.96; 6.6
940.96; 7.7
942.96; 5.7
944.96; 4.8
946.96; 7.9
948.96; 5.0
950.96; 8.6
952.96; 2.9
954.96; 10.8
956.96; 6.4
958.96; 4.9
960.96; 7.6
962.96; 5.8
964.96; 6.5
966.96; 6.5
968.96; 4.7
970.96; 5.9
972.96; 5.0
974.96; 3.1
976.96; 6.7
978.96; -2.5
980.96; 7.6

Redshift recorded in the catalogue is 0.449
